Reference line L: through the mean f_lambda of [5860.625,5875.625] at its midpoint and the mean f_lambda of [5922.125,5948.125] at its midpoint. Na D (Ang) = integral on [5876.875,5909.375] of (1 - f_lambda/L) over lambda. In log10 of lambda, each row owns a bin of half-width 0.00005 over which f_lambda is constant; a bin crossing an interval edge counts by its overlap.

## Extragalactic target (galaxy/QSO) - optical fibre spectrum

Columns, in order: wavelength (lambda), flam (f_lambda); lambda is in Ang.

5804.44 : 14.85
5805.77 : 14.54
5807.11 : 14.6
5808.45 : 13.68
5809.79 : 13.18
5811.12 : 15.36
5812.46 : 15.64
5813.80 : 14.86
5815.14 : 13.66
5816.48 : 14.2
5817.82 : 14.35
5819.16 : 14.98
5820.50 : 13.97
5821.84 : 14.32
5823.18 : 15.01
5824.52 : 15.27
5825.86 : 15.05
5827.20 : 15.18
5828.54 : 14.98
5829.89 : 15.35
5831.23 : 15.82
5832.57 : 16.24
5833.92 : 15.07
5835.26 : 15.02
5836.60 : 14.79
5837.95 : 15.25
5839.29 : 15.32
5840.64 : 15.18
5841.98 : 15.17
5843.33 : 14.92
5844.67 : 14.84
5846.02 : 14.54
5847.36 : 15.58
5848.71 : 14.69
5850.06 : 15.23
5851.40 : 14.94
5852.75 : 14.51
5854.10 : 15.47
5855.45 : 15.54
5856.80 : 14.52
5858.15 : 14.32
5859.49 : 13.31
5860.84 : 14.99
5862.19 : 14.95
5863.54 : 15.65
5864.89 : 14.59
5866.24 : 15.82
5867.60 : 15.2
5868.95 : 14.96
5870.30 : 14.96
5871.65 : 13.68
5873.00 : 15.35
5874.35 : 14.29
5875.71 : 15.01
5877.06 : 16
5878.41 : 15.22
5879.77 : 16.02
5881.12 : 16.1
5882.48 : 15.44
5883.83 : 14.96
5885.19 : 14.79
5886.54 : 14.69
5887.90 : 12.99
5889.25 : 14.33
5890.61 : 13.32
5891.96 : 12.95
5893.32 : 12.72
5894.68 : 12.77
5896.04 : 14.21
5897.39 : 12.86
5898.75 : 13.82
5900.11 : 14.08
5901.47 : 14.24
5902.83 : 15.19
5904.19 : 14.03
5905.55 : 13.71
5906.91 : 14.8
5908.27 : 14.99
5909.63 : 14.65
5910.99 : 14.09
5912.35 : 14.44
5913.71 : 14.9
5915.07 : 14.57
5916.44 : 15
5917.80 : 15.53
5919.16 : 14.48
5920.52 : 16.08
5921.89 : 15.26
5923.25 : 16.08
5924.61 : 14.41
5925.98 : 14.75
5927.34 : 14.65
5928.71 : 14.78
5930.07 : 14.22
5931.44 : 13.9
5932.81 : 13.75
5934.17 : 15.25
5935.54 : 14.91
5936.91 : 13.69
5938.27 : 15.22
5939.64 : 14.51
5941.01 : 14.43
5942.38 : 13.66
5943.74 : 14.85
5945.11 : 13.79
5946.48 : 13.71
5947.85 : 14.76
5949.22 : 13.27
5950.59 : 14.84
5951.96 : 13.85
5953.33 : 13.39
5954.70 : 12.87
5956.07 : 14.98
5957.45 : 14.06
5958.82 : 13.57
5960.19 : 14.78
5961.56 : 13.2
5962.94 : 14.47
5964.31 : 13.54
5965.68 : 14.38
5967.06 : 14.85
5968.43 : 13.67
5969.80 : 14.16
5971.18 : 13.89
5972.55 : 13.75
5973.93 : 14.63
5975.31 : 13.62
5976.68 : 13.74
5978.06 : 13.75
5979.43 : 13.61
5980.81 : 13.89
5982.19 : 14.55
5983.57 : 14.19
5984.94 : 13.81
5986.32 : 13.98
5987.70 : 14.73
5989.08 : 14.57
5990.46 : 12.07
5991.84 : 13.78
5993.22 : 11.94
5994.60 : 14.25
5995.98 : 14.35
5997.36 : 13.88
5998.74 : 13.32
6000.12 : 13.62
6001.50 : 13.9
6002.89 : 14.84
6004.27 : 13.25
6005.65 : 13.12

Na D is 1.0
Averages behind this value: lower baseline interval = 14.9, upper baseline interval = 14.5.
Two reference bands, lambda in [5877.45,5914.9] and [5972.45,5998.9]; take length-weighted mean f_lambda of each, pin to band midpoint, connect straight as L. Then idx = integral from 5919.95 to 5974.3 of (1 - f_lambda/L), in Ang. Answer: -1.0 Ang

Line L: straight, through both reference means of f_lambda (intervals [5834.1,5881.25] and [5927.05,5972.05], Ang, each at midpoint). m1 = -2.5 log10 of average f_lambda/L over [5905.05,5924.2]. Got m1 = -0.03 mag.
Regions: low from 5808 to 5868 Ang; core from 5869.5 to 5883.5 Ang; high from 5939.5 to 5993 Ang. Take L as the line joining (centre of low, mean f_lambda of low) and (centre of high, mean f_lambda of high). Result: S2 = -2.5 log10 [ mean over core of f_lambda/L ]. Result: -0.04 mag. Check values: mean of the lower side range 14.9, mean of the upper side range 14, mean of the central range 15.2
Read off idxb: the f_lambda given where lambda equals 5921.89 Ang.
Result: 15.26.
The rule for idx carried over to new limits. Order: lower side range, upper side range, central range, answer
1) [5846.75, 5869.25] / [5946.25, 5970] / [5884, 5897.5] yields 0.9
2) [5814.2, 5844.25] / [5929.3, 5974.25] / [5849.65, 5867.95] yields -0.2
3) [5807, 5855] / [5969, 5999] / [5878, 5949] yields -0.6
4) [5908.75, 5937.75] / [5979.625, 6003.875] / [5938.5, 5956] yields 0.4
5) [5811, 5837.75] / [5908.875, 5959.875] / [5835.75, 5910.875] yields 0.4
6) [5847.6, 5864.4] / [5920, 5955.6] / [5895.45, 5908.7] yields 0.4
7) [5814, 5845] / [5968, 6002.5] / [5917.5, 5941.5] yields -0.9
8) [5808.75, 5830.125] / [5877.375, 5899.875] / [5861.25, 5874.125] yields -0.6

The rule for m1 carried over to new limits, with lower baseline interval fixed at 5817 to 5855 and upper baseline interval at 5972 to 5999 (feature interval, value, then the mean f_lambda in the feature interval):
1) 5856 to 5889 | -0.01 mag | 14.9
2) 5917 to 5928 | -0.06 mag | 15.2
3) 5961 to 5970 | 0.00 mag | 14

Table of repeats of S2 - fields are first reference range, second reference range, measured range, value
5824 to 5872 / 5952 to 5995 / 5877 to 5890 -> -0.02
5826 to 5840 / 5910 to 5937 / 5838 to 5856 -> 0.01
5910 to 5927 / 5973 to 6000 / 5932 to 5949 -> 0.02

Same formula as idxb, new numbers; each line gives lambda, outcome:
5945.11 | 13.79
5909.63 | 14.65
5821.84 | 14.32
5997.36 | 13.88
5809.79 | 13.18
